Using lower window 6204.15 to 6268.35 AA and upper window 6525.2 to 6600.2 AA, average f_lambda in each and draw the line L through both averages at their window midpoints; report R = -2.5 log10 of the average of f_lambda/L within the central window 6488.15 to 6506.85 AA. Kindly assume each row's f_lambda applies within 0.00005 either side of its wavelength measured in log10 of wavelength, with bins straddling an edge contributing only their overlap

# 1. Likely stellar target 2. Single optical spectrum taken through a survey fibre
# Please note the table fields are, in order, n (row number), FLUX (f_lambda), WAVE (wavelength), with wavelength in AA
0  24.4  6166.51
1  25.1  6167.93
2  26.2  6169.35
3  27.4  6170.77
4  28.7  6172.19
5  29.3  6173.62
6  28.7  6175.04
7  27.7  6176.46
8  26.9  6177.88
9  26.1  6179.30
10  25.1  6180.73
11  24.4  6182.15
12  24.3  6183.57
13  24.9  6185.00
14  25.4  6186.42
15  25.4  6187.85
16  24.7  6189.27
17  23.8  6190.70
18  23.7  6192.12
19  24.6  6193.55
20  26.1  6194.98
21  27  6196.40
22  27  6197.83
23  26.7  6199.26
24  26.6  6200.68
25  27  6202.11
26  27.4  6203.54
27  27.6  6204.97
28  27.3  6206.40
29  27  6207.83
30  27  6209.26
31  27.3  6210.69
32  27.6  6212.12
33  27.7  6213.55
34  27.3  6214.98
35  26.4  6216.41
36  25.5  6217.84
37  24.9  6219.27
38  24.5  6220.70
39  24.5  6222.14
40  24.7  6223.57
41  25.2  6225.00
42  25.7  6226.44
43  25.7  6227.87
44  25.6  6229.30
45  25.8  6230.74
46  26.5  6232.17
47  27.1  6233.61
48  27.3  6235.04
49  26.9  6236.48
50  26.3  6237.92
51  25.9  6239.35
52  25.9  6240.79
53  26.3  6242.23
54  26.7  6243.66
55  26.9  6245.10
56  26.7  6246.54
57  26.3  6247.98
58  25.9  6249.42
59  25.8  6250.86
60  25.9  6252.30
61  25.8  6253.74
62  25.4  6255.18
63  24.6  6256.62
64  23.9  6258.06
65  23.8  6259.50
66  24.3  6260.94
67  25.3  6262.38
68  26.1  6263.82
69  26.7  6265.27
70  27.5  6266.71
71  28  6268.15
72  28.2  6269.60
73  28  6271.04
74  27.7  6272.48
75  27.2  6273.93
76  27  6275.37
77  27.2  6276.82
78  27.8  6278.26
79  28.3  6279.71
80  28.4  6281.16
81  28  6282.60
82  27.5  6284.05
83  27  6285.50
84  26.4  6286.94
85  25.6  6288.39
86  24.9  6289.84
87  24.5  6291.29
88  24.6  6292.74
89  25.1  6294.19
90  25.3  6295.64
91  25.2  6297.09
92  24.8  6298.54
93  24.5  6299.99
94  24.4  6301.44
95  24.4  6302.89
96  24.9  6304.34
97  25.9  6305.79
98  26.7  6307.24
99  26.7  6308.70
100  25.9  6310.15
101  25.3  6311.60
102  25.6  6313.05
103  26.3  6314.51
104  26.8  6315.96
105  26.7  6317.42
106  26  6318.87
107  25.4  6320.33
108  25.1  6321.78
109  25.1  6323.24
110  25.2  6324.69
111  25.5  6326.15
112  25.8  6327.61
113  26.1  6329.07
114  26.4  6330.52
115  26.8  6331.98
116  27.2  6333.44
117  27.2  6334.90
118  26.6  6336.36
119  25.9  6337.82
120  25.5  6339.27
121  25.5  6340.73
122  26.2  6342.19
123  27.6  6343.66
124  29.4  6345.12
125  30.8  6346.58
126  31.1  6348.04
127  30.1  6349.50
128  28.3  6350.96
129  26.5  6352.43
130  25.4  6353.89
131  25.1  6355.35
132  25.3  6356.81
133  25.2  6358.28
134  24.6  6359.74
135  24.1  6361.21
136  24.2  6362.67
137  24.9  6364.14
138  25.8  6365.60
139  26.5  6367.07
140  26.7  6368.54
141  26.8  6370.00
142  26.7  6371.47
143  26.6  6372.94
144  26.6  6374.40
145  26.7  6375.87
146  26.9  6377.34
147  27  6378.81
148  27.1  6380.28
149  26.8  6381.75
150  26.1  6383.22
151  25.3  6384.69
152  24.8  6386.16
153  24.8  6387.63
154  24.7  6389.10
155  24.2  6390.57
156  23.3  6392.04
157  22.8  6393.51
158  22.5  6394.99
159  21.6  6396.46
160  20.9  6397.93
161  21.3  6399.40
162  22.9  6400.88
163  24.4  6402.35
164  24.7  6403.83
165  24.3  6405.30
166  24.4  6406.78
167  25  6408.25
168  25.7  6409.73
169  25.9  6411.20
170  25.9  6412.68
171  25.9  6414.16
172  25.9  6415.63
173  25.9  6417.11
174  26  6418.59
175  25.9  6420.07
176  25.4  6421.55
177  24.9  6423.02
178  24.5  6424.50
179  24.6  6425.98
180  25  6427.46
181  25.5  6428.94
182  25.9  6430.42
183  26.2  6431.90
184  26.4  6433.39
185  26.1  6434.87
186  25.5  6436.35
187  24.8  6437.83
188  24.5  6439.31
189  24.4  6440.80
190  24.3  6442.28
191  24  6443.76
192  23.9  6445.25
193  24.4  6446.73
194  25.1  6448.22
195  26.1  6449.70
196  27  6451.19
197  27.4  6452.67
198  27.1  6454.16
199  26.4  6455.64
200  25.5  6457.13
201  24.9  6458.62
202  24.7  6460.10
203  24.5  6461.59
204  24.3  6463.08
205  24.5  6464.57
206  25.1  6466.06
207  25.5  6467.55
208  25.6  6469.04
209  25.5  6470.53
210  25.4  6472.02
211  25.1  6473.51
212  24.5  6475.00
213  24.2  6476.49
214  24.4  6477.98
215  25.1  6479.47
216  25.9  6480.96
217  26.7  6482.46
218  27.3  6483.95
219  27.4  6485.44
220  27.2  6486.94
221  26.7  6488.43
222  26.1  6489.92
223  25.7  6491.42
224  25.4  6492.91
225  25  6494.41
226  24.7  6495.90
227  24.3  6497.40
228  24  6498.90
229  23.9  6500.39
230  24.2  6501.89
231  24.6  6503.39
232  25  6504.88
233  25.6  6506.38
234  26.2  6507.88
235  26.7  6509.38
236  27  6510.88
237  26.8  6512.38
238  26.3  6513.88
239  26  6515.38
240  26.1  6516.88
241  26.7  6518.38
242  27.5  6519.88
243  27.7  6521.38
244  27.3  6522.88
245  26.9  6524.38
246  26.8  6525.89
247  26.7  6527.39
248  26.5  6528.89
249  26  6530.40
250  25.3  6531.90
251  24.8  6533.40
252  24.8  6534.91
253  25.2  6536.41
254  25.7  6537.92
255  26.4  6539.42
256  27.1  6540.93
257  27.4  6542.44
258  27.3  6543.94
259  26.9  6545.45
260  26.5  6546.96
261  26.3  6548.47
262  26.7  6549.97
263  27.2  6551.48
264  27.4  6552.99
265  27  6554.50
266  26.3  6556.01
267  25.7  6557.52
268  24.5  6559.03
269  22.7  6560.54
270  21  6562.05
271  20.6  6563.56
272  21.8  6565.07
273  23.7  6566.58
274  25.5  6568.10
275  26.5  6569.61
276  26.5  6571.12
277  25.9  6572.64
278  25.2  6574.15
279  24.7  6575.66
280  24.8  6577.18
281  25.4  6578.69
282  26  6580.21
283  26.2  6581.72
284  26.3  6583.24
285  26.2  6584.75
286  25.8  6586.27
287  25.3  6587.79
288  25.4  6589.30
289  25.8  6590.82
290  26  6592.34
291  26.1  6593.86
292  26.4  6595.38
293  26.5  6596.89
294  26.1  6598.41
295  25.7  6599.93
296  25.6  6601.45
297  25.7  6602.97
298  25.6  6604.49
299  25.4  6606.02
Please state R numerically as 0.033 mag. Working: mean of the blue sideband 26.1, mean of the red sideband 25.7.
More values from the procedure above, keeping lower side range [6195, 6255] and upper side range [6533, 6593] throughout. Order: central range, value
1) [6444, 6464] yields 0.015 mag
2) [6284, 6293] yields 0.020 mag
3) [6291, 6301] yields 0.056 mag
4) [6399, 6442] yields 0.032 mag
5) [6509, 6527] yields -0.049 mag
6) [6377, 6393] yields 0.020 mag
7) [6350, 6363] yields 0.021 mag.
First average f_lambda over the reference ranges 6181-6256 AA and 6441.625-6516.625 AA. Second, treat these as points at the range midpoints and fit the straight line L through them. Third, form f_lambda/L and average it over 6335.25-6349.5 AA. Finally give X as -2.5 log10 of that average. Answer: -0.08 mag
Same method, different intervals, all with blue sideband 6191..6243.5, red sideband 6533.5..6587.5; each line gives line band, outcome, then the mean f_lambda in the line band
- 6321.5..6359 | -0.031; 26.7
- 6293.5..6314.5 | 0.029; 25.4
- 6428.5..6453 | 0.018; 25.3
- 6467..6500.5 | 0.008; 25.5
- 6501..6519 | -0.012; 25.9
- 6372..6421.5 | 0.039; 24.9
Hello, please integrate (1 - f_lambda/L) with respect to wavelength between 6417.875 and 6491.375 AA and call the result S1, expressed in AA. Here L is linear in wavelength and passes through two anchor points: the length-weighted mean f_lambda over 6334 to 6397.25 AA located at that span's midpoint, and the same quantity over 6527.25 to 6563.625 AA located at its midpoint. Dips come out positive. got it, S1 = 1.2 AA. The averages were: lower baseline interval 26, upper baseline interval 25.8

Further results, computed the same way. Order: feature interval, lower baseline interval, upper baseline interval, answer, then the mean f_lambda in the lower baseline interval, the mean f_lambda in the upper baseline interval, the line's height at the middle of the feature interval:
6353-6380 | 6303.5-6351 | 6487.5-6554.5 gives 0.7 AA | 26.6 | 26.1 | 26.5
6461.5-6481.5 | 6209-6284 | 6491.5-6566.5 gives 0.6 AA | 26.4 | 25.7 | 25.8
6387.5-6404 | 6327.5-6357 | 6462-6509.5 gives 2.1 AA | 27.2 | 25.3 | 26.5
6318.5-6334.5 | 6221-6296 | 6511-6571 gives 0.1 AA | 26.2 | 25.9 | 26.1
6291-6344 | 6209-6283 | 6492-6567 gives 0.9 AA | 26.4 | 25.7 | 26.2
